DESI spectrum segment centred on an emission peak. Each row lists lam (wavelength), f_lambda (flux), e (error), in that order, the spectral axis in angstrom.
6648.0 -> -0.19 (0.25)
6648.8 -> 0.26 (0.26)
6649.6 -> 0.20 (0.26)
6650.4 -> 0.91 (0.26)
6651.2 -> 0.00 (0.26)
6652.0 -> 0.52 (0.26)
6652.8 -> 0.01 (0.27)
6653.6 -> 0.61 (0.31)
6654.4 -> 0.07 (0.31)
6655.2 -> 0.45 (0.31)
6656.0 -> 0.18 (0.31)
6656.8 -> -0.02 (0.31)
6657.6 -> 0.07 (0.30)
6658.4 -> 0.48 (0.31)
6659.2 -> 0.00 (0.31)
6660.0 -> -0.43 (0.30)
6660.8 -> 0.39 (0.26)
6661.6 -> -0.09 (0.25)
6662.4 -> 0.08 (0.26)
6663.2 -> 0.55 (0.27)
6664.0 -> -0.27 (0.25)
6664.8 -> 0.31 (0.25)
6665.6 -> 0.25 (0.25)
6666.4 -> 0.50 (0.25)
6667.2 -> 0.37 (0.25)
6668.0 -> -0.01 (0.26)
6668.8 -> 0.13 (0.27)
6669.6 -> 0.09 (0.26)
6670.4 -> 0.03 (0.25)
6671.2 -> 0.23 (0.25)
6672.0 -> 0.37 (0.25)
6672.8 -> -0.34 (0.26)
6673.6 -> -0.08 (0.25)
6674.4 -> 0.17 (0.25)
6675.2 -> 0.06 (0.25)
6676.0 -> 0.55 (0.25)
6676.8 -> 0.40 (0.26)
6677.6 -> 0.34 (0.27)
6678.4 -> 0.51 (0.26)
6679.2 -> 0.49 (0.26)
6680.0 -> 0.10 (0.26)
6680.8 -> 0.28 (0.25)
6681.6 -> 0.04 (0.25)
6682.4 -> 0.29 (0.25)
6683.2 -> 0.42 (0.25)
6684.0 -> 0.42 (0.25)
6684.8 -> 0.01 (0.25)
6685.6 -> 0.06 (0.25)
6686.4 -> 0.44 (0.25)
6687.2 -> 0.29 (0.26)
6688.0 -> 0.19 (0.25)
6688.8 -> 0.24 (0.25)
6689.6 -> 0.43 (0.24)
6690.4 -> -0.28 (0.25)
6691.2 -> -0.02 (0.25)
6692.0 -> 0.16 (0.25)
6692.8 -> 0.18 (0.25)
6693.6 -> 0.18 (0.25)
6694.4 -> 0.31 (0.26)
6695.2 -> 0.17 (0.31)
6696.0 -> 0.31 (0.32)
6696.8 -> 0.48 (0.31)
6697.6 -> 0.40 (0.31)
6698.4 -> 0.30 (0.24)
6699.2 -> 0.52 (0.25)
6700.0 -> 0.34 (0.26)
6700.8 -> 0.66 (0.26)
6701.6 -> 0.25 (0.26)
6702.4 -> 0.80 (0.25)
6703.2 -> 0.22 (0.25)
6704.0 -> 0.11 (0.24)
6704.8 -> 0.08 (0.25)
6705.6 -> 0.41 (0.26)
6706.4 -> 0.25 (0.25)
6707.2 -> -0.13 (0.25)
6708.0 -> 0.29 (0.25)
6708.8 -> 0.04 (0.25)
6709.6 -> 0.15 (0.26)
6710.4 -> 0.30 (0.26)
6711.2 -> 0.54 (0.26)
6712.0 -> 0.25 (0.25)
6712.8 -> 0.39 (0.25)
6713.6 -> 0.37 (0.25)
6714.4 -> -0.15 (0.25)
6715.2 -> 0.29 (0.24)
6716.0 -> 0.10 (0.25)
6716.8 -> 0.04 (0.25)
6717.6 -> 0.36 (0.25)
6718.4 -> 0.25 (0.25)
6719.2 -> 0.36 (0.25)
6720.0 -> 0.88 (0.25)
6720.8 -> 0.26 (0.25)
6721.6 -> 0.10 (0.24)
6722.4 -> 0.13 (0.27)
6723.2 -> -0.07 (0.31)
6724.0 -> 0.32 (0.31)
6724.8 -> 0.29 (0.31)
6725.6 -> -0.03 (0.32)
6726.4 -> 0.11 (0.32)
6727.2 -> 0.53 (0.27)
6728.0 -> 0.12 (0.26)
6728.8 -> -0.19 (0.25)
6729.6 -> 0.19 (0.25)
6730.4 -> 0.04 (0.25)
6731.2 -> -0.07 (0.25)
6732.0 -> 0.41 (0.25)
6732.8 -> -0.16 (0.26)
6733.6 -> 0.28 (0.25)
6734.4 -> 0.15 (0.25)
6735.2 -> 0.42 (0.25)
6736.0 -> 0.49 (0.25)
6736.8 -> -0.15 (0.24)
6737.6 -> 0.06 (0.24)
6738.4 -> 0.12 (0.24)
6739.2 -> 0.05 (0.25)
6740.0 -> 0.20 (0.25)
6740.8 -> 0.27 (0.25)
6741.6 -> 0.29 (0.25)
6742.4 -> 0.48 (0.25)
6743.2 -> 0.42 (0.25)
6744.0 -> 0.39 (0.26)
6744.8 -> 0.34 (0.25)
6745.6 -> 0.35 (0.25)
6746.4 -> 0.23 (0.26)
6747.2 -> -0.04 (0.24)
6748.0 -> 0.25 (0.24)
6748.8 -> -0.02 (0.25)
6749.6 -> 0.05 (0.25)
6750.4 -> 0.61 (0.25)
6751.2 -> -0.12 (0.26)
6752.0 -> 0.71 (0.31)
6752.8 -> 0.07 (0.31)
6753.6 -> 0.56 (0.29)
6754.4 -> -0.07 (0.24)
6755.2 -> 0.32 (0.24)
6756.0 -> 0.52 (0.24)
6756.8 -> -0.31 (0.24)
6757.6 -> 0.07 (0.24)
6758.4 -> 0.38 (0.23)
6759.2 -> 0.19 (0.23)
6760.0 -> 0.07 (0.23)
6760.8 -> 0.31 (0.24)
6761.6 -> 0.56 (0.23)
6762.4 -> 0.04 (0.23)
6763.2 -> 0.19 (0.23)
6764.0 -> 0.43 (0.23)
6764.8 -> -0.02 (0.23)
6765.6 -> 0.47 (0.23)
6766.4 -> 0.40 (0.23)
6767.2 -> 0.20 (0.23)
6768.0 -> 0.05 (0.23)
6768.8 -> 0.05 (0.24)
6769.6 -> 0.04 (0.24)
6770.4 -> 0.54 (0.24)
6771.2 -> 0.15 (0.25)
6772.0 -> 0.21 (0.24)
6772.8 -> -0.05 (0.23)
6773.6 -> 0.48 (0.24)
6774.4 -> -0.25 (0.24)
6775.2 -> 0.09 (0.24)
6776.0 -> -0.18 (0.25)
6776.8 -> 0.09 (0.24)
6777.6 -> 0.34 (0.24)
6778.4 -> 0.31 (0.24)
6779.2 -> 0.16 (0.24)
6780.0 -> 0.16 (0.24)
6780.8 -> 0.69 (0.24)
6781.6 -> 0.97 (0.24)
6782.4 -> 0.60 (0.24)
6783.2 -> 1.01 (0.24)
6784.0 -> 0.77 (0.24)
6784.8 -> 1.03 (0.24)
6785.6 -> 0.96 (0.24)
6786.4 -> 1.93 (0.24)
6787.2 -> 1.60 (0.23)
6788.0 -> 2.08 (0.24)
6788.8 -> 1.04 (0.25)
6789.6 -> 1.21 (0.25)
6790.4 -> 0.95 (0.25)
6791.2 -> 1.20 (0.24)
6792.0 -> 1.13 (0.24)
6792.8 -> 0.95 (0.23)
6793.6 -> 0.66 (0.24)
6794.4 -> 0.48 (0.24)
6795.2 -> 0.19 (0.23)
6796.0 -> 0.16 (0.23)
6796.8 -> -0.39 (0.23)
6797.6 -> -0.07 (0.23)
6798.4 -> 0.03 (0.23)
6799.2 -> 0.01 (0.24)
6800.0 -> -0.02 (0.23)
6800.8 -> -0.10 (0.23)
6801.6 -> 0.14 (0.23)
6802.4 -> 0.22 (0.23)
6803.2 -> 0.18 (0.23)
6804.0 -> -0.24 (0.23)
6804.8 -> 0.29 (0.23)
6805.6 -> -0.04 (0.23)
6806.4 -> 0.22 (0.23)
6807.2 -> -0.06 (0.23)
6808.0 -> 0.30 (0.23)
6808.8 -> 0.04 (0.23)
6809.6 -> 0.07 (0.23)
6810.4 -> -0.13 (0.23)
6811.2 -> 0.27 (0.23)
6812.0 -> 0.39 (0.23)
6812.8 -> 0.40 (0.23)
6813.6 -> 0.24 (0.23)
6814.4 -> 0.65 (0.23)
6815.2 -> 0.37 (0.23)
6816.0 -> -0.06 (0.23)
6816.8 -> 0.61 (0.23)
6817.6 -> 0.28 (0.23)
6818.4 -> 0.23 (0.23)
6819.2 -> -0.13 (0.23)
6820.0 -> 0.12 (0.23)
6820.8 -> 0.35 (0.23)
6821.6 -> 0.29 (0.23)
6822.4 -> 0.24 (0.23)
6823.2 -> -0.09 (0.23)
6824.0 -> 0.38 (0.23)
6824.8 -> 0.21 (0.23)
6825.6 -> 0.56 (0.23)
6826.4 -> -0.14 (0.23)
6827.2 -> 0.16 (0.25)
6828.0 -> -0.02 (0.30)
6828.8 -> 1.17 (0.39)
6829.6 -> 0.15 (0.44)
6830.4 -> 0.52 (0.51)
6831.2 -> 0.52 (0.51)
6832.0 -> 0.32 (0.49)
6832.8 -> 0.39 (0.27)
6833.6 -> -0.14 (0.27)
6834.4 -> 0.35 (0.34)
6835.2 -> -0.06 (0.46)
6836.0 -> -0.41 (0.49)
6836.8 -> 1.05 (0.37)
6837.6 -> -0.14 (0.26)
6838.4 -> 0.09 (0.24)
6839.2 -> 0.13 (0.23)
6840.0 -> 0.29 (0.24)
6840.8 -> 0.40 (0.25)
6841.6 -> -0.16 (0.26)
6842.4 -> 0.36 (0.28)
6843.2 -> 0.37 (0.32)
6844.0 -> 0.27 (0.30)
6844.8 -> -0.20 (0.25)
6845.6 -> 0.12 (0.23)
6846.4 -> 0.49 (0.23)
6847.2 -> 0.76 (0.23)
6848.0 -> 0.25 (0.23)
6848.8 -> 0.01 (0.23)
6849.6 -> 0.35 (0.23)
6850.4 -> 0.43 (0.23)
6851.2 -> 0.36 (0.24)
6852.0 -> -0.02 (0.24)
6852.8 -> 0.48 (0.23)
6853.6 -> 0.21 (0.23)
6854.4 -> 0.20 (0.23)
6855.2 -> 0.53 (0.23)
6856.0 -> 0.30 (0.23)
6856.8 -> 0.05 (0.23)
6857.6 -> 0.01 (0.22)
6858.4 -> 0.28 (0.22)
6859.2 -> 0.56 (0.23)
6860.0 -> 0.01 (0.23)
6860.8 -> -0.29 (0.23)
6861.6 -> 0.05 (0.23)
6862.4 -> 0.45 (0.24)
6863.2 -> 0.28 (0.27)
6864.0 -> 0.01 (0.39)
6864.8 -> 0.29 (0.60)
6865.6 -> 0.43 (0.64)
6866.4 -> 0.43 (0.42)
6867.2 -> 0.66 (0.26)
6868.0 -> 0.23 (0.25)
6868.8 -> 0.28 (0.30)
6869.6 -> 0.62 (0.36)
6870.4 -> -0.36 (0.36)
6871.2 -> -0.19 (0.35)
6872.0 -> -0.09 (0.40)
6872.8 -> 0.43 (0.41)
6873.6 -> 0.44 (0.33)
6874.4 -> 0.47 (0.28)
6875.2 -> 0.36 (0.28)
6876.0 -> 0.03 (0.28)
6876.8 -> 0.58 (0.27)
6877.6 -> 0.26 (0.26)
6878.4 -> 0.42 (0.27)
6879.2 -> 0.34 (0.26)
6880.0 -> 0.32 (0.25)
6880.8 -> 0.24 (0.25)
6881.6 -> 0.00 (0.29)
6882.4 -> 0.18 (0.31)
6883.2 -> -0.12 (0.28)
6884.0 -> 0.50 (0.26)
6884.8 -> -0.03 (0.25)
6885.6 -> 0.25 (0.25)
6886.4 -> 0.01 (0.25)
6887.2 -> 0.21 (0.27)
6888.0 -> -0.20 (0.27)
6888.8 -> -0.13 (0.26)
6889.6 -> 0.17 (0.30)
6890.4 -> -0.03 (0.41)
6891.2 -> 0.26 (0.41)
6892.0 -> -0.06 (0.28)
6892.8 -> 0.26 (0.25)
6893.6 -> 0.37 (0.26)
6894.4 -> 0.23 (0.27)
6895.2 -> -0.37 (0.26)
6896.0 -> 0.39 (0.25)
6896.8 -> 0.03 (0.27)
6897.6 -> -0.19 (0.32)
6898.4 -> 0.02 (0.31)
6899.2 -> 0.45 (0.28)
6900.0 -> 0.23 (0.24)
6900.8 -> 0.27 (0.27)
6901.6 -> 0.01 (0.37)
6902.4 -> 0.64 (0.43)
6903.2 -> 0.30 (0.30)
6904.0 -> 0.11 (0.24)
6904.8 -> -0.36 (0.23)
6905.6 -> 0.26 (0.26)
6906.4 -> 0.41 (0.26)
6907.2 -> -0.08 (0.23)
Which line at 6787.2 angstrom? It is [O II]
